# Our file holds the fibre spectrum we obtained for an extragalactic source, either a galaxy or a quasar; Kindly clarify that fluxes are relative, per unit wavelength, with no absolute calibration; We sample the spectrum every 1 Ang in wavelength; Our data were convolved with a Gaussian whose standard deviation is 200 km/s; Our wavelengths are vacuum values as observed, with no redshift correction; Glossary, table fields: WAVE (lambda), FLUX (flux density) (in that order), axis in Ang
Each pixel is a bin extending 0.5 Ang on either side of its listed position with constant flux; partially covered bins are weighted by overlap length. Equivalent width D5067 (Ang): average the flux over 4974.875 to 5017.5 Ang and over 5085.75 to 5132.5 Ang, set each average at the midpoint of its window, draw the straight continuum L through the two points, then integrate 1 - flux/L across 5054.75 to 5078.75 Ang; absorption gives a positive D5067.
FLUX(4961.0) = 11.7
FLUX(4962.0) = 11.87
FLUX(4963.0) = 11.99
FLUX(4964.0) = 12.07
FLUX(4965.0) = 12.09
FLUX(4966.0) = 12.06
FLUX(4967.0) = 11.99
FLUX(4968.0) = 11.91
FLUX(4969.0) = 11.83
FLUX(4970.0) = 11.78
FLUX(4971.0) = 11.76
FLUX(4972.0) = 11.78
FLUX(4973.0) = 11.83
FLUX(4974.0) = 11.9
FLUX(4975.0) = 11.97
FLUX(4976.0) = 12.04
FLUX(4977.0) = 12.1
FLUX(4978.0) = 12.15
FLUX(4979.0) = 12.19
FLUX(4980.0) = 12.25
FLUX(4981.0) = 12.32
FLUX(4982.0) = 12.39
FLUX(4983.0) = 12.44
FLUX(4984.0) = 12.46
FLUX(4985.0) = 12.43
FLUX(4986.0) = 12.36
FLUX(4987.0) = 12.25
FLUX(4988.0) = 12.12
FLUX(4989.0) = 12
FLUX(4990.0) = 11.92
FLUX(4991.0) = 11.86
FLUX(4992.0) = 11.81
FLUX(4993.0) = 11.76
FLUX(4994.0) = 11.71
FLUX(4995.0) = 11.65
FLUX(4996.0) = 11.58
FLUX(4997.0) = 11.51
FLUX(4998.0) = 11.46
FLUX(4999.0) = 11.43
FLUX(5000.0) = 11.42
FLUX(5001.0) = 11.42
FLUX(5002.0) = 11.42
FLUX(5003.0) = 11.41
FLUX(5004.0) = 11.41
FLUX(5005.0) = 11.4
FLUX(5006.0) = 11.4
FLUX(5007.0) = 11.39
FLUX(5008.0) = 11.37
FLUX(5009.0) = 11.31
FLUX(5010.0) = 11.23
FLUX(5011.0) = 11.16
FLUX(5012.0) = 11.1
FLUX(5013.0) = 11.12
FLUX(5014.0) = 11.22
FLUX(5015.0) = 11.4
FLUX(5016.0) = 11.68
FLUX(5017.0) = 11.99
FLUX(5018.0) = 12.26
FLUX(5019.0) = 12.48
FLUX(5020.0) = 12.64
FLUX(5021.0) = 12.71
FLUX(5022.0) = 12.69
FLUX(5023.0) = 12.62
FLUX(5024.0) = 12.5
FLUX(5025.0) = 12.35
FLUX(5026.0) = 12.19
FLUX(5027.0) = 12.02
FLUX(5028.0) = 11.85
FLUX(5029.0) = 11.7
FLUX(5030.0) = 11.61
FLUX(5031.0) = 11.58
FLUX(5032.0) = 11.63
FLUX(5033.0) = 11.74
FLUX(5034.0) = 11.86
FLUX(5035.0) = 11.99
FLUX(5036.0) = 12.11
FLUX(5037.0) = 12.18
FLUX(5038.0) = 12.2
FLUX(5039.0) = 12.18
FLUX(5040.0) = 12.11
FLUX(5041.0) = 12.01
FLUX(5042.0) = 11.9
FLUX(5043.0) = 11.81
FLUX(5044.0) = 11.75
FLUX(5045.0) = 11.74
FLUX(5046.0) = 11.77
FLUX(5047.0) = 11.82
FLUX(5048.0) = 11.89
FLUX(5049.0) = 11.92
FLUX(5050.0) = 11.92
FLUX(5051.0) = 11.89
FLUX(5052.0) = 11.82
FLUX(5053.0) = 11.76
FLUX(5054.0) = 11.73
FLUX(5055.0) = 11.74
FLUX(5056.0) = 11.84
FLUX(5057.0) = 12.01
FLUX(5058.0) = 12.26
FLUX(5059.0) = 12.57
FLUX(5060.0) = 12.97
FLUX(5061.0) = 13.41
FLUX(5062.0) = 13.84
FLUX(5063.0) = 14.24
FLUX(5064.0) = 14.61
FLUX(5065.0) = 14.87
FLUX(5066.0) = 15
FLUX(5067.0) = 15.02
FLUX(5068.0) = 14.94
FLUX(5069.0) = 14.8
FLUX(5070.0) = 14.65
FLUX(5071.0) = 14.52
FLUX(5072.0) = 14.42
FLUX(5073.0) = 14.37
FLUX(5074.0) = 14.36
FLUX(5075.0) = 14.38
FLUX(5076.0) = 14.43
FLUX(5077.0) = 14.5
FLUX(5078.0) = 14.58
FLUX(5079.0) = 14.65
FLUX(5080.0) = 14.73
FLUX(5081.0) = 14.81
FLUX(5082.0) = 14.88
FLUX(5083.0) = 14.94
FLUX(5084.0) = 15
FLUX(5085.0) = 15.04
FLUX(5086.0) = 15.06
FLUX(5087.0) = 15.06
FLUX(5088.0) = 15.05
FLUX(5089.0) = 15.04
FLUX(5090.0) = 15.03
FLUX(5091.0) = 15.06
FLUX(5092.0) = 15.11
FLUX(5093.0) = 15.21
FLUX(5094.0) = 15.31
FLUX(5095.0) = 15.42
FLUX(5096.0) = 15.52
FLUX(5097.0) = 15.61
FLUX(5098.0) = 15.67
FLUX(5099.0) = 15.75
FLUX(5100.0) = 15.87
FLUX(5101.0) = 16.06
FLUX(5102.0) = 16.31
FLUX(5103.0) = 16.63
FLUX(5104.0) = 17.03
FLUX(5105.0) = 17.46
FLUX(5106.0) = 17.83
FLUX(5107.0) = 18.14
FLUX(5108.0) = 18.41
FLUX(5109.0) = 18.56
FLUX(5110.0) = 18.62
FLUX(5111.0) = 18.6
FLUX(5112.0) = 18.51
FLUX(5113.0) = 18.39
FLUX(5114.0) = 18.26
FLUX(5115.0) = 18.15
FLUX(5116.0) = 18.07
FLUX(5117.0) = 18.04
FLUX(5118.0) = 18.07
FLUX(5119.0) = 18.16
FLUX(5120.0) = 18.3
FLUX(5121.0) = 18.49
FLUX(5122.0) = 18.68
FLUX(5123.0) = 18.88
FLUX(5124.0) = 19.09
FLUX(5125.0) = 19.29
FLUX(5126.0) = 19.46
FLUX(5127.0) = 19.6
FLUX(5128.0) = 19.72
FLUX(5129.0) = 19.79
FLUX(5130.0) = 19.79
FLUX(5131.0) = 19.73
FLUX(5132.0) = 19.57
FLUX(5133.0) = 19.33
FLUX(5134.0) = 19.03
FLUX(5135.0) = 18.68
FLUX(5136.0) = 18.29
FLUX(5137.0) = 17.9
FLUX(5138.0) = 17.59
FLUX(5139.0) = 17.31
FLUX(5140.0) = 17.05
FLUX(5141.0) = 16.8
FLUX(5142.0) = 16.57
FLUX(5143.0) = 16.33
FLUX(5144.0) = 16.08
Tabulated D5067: 2.1 Ang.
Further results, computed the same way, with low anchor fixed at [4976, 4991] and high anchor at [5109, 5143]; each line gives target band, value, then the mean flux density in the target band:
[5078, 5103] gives 2.5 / 15.3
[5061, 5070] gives 0.7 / 14.6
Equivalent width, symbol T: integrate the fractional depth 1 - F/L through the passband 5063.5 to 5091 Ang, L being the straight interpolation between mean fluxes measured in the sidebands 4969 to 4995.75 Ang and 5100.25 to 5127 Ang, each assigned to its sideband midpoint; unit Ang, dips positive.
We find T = 2.8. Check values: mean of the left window 12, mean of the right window 18.1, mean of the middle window 14.8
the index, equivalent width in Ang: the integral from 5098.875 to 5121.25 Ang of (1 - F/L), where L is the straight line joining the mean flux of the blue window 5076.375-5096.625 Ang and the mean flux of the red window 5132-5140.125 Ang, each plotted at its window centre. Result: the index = -1.6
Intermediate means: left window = 15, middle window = 17.8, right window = 18.3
